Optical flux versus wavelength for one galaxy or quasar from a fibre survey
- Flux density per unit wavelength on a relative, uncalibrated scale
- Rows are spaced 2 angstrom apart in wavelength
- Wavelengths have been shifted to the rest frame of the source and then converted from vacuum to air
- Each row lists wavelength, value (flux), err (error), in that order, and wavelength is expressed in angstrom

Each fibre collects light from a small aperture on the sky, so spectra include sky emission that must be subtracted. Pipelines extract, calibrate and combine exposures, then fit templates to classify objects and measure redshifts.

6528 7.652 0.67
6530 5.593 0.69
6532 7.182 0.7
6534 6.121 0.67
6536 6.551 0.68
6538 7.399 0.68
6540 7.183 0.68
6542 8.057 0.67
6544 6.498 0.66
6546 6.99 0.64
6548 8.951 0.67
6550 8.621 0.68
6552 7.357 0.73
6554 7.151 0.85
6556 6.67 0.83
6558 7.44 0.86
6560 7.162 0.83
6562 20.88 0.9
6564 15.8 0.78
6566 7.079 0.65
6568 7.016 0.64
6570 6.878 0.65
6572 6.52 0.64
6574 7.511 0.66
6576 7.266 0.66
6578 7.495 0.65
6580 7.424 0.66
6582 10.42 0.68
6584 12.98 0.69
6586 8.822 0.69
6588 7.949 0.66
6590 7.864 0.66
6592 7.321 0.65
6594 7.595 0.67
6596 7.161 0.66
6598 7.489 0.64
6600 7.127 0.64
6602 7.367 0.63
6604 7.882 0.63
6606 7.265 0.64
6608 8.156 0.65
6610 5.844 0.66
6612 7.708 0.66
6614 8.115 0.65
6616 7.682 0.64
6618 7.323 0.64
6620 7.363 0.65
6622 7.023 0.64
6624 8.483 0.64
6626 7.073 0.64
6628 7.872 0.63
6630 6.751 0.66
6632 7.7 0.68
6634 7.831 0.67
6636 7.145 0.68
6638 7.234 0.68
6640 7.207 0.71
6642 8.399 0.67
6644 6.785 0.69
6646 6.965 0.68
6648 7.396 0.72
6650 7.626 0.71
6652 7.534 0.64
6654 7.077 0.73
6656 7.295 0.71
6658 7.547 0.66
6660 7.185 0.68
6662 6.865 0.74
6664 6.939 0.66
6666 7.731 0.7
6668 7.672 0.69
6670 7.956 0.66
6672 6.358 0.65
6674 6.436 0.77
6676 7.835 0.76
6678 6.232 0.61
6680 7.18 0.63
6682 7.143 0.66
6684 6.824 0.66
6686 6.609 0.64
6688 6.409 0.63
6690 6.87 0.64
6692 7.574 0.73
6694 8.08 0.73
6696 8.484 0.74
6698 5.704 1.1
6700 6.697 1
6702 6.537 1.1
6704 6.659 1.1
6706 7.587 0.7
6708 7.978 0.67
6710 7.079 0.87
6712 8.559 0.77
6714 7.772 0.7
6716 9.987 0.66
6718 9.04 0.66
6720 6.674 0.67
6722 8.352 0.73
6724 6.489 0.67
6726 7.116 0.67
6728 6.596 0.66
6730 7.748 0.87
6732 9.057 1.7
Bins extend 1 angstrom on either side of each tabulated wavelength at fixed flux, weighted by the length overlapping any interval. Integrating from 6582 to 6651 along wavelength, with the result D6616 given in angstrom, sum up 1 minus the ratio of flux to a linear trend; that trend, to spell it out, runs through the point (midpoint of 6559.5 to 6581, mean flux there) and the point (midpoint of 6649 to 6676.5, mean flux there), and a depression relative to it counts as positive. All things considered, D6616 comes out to 4.6 angstrom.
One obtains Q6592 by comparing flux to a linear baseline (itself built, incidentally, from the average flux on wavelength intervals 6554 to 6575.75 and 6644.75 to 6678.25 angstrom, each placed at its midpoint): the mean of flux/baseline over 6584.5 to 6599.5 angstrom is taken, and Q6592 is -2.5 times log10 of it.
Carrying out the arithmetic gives 0.093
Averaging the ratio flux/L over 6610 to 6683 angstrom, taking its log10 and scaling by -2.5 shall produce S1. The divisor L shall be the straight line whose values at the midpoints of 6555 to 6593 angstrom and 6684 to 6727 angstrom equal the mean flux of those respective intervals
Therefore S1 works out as 0.111 mag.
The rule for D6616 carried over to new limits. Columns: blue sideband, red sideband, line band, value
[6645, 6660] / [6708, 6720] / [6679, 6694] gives 1.6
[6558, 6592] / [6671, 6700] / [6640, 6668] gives 1.0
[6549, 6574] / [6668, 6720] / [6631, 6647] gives 1.2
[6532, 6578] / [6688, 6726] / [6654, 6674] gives 1.2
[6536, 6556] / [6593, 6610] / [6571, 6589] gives -2.5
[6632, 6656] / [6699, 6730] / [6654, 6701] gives 2.2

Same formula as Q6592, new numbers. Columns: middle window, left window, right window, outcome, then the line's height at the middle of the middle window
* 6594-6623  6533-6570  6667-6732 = 0.088 mag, 8.03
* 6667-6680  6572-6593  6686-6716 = 0.075 mag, 7.6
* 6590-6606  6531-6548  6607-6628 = -0.006 mag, 7.4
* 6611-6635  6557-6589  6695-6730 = 0.143 mag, 8.65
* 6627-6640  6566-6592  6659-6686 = 0.015 mag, 7.51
